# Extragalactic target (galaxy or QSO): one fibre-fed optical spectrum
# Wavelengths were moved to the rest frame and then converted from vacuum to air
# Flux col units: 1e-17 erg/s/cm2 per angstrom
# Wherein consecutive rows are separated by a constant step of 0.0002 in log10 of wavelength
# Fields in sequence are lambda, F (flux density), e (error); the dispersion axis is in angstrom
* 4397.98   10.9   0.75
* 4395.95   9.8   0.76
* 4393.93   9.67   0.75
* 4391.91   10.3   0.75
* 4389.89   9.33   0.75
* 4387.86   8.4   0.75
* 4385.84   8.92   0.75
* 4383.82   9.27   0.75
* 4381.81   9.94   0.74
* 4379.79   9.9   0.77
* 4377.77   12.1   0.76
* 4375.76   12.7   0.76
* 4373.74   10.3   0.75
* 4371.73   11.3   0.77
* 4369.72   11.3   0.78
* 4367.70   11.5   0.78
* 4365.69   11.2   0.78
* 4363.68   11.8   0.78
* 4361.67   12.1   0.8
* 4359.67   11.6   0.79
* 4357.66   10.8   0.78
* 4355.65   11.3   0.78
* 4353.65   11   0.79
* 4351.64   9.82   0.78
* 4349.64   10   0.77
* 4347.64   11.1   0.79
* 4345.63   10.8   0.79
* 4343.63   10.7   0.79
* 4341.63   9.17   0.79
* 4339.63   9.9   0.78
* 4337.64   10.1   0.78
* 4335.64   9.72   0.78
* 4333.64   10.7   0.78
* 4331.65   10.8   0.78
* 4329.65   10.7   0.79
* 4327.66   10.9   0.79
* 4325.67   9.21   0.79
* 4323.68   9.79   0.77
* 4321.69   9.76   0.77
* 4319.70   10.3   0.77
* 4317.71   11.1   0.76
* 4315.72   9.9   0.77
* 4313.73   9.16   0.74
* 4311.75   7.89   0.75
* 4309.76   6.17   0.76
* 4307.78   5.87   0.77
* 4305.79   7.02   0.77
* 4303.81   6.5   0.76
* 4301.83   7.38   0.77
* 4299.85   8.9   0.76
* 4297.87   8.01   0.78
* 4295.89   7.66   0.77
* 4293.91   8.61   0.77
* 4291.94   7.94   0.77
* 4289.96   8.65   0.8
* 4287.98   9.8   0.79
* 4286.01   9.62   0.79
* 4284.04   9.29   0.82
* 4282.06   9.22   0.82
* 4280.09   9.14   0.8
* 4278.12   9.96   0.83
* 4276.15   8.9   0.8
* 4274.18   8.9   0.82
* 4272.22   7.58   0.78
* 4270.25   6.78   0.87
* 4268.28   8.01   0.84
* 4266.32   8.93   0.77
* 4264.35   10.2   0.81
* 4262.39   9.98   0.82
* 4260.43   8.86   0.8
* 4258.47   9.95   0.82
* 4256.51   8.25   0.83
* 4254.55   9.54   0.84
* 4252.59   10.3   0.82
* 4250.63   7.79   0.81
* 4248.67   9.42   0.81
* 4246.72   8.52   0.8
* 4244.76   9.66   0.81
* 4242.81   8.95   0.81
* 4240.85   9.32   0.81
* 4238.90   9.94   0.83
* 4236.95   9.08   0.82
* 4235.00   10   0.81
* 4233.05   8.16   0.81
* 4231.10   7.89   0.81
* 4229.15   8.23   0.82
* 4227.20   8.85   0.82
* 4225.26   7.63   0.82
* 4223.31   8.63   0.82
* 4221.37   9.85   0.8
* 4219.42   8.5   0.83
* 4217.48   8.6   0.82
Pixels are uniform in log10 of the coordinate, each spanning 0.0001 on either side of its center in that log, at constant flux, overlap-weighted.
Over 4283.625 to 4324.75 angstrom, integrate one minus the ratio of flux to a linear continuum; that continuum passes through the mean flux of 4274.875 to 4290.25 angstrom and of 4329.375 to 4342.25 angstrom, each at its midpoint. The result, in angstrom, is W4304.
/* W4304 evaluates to 4.9 angstrom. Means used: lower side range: 9.34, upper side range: 10.2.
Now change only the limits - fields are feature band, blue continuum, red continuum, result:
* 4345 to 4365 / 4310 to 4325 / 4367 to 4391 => -1.96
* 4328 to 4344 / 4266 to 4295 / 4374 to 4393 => -1.28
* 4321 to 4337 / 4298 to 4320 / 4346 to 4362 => -1.44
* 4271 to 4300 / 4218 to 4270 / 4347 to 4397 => 2.18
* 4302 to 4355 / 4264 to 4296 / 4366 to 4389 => 0.80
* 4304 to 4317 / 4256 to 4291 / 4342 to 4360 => 2.85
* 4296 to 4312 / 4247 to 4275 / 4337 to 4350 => 3.98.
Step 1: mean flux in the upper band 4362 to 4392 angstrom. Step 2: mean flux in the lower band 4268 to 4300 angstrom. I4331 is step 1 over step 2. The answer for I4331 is 1.22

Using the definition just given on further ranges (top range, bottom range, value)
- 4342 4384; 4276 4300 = 1.23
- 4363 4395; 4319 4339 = 1.03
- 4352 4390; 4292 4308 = 1.42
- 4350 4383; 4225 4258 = 1.24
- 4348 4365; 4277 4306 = 1.29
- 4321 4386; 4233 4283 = 1.17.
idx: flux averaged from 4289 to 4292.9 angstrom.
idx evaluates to 8.29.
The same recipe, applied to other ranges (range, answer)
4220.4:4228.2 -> 8.74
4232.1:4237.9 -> 9.08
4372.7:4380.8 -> 11.2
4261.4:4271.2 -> 8.79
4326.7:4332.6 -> 10.8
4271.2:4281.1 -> 8.89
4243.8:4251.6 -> 8.84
